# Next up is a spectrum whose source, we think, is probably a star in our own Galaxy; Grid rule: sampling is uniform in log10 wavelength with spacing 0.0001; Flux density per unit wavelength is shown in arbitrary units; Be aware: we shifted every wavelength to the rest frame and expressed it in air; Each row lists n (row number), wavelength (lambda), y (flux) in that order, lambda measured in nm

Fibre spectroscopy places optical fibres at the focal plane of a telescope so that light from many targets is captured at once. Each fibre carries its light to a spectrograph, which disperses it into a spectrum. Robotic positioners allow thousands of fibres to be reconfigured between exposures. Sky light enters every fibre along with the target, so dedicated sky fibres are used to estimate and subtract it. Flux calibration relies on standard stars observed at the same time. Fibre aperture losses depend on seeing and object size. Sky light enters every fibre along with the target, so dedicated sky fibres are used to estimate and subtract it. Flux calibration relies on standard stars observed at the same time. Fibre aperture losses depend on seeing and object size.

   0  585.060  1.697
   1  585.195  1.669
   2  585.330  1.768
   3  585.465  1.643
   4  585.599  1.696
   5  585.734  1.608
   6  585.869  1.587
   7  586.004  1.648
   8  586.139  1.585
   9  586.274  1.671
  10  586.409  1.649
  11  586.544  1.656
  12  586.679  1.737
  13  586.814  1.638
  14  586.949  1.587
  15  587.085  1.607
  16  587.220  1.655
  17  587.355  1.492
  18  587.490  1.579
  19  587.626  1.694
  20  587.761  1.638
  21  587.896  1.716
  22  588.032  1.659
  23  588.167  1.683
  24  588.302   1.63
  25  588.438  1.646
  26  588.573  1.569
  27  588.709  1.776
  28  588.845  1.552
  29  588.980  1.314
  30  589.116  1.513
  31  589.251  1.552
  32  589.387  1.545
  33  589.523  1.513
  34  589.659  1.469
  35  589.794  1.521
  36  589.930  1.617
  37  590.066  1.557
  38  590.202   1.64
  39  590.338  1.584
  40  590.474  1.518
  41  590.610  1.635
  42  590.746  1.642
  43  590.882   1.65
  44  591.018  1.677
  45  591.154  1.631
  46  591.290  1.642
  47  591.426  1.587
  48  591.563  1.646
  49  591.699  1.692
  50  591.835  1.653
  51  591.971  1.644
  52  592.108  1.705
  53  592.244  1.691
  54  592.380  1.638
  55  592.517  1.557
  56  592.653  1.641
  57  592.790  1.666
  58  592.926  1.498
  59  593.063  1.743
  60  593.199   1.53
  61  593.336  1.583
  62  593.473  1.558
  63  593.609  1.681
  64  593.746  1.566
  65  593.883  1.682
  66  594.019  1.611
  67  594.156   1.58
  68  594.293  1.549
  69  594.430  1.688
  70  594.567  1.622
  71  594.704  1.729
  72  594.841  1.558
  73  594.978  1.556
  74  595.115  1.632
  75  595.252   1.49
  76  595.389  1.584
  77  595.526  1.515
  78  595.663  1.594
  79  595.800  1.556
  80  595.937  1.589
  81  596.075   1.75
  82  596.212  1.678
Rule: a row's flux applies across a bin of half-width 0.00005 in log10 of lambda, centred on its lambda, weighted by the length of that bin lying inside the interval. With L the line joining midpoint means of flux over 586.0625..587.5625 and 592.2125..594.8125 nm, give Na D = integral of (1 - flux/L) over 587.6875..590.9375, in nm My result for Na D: 0.07 nm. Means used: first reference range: 1.62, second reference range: 1.62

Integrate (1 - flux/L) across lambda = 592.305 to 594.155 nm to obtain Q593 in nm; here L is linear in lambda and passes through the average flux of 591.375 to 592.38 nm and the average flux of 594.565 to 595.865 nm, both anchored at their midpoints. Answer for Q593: 0.02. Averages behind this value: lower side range 1.66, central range 1.61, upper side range 1.58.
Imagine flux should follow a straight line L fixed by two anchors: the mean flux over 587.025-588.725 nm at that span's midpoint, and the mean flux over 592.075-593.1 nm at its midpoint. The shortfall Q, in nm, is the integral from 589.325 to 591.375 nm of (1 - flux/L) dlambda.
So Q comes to 0.06 nm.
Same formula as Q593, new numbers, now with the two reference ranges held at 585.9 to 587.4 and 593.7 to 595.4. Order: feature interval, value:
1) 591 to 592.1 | -0.02 nm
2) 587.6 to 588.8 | -0.03 nm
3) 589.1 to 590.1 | 0.05 nm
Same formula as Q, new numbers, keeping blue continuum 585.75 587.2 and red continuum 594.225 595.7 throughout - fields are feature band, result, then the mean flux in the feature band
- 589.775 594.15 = -0.04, 1.62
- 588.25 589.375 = 0.04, 1.57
